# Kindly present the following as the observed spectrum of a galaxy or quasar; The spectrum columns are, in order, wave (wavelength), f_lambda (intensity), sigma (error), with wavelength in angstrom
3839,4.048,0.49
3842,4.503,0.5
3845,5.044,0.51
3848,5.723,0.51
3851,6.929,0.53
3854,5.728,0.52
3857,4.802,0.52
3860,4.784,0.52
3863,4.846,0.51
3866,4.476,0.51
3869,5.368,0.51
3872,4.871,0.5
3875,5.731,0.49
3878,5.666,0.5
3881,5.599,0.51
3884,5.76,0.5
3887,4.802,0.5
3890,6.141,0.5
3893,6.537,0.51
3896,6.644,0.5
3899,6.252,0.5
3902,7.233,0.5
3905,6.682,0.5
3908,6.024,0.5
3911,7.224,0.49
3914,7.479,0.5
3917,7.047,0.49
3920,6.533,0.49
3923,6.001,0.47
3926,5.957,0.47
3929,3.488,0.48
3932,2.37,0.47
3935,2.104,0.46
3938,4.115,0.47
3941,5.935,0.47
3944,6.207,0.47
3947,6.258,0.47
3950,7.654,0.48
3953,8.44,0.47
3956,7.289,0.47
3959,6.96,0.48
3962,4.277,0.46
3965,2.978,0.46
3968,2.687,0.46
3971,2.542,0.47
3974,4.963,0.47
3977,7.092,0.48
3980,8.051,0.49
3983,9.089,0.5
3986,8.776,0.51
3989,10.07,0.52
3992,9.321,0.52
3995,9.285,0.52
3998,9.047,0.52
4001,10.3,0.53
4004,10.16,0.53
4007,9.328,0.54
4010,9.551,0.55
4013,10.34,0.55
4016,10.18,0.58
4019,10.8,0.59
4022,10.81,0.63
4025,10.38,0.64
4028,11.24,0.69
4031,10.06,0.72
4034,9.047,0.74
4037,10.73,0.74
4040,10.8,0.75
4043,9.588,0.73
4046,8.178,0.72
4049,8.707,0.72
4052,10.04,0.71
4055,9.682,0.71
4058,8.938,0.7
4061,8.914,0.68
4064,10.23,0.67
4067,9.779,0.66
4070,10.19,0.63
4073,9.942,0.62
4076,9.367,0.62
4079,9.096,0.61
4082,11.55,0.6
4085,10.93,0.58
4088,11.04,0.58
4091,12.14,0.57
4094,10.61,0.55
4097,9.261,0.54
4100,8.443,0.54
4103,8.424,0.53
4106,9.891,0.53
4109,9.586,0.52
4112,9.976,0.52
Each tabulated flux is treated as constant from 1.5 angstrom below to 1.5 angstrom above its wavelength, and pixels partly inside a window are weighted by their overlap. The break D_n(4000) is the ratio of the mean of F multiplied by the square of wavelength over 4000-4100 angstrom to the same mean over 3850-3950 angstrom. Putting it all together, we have 1.92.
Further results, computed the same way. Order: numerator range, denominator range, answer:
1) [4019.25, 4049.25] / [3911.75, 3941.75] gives 2.07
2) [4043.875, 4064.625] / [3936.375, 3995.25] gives 1.47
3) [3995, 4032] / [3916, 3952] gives 1.98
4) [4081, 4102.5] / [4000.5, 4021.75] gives 1.07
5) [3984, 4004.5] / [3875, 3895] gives 1.74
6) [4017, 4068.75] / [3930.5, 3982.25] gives 1.93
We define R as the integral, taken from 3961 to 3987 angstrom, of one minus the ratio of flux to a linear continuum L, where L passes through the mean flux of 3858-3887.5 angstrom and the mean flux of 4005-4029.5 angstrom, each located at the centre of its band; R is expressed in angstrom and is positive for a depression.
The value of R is 9.7 angstrom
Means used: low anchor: 5.2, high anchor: 10.3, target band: 5.57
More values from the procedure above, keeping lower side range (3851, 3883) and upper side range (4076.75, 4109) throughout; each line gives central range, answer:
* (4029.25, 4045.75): -1.9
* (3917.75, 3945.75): 7.7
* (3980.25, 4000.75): -3.5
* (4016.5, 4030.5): -3.4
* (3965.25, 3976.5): 5.7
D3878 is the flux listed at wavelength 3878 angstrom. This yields 5.666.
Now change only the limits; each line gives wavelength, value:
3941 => 5.935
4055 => 9.682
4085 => 10.93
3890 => 6.141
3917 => 7.047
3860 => 4.784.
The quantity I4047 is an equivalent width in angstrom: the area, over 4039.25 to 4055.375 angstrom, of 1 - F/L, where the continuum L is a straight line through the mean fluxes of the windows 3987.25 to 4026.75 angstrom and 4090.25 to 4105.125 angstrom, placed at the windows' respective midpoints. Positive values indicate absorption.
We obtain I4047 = 0.67 angstrom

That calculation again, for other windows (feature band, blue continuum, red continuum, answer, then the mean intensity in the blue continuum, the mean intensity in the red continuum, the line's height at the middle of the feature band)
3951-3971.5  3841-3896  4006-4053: 7.1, 5.45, 9.99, 8.07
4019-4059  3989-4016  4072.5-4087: 0.2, 9.72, 10.2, 9.96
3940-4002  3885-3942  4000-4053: 7.5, 5.71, 10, 7.9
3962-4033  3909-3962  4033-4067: -4.3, 5.9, 9.55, 7.88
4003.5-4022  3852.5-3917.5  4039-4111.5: -3.5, 5.88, 9.8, 8.51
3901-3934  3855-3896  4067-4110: 1.7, 5.39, 10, 6.3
